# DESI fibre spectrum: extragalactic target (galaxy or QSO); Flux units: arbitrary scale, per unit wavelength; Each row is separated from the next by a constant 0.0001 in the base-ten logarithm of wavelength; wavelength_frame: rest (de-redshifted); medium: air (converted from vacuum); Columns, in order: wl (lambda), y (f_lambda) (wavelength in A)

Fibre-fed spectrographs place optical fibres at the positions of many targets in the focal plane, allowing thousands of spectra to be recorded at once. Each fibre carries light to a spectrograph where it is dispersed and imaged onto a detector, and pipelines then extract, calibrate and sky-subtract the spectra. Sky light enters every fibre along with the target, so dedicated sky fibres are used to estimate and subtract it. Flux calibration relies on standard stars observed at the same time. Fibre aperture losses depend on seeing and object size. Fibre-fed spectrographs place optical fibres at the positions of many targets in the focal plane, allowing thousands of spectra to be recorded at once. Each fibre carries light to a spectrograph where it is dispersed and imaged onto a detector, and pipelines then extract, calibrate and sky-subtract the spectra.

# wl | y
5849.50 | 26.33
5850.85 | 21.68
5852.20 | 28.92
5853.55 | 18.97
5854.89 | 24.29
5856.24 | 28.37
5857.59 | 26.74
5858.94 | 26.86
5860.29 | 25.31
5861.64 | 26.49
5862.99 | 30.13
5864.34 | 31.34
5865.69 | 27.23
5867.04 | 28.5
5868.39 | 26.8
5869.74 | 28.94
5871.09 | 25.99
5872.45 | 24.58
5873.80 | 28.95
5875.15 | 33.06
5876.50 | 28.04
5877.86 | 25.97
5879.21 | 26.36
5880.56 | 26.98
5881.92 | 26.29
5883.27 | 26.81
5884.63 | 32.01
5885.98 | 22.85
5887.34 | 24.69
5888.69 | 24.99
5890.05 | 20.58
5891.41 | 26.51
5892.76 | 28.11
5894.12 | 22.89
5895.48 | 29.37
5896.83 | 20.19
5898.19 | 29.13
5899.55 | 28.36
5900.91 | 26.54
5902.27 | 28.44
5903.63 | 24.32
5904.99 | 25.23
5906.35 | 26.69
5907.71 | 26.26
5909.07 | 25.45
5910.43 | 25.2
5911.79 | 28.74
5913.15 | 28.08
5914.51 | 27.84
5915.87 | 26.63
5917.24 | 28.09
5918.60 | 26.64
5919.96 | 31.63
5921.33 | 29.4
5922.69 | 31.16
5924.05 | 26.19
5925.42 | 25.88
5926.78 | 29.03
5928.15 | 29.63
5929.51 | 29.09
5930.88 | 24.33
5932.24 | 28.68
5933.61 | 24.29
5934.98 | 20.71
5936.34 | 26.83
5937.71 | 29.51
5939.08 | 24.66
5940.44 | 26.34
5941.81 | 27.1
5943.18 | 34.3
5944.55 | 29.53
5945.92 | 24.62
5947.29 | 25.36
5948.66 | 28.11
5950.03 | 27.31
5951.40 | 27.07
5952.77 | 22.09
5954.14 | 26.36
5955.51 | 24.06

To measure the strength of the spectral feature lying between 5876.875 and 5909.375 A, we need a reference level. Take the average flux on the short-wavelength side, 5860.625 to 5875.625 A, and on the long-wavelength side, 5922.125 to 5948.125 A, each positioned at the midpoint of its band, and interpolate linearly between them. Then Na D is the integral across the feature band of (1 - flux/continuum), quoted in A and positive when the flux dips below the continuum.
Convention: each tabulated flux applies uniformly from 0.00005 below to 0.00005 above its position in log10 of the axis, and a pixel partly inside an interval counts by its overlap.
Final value 2.1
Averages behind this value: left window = 28.2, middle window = 26.1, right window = 27.2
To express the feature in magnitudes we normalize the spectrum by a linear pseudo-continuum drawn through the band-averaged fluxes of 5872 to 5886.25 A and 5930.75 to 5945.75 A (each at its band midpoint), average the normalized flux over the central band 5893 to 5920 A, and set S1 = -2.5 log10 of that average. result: 0.03 mag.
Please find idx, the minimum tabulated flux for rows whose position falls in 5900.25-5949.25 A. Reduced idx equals 20.71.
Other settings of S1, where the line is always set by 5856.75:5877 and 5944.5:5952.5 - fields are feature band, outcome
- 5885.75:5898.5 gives 0.109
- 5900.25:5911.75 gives 0.045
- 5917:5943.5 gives -0.029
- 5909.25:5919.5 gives -0.008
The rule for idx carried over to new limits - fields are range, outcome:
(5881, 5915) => 20.19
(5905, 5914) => 25.2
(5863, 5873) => 24.58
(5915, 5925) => 26.19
